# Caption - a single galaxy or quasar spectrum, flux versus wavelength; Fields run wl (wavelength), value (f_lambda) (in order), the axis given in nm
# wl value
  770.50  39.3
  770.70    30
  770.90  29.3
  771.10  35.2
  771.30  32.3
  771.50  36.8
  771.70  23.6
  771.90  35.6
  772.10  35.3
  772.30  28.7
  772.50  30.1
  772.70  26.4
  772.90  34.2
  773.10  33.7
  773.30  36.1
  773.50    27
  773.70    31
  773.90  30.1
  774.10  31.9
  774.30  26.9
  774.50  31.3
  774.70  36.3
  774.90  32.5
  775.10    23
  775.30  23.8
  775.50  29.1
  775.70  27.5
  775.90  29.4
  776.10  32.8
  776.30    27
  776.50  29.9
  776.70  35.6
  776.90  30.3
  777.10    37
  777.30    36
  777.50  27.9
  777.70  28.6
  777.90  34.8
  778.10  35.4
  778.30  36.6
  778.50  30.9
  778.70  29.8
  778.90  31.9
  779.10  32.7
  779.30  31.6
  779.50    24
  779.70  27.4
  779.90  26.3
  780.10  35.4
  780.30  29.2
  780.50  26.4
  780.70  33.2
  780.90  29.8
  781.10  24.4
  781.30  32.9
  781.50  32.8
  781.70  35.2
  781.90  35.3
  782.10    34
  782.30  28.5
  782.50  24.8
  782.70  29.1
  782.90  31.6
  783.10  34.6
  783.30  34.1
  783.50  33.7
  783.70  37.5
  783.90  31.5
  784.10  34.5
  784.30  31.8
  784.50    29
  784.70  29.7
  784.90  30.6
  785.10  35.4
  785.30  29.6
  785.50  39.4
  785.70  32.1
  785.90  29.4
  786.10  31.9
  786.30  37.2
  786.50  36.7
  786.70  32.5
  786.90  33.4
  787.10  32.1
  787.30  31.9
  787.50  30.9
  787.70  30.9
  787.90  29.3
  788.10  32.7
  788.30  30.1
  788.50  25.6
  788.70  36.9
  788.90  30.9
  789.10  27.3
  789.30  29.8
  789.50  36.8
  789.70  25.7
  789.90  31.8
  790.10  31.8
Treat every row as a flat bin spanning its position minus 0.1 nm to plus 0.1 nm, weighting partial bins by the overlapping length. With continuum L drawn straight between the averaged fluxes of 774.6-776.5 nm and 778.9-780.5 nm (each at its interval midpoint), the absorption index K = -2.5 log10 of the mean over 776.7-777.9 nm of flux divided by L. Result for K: -0.114 mag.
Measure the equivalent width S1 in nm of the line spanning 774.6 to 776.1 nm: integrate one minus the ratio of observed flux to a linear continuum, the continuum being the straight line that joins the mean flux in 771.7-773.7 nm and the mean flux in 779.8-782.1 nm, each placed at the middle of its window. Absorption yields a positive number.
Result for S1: 0.11 nm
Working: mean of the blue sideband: 31.4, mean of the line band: 29.1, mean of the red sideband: 31.1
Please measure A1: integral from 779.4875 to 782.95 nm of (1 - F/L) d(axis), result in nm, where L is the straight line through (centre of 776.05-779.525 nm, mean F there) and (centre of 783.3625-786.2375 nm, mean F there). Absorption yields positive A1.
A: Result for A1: 0.232 nm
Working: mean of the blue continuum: 32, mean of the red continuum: 32.7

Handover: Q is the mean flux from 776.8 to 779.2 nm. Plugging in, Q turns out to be 32.7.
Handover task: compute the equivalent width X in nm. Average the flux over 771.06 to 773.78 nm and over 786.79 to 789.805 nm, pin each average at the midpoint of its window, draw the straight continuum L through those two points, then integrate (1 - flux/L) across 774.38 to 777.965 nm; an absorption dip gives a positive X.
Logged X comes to 0.11 nm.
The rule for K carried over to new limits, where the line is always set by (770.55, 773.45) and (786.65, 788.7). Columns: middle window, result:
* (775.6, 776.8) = 0.05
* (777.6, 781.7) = 0.03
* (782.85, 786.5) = -0.06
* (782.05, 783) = 0.07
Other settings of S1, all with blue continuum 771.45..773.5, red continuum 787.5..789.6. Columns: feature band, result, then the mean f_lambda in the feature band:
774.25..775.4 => 0.09 nm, 29.1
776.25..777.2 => -0.02 nm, 32.2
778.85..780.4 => 0.08 nm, 29.7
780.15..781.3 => 0.08 nm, 29.3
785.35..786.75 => -0.13 nm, 34.1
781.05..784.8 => -0.08 nm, 31.9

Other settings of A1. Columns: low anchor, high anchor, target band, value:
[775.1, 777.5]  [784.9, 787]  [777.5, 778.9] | -0.06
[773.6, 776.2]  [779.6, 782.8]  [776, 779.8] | -0.21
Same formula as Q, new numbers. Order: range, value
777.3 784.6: 31.4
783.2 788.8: 32.5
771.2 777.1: 30.7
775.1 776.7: 28.6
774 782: 30.8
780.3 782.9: 30.5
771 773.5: 32.1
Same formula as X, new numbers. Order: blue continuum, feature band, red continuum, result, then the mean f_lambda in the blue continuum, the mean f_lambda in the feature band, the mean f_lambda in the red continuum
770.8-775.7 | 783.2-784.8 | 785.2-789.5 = -0.05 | 30.8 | 32.7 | 32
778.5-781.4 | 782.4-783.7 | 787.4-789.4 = -0.08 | 29.7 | 31.8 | 30.4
